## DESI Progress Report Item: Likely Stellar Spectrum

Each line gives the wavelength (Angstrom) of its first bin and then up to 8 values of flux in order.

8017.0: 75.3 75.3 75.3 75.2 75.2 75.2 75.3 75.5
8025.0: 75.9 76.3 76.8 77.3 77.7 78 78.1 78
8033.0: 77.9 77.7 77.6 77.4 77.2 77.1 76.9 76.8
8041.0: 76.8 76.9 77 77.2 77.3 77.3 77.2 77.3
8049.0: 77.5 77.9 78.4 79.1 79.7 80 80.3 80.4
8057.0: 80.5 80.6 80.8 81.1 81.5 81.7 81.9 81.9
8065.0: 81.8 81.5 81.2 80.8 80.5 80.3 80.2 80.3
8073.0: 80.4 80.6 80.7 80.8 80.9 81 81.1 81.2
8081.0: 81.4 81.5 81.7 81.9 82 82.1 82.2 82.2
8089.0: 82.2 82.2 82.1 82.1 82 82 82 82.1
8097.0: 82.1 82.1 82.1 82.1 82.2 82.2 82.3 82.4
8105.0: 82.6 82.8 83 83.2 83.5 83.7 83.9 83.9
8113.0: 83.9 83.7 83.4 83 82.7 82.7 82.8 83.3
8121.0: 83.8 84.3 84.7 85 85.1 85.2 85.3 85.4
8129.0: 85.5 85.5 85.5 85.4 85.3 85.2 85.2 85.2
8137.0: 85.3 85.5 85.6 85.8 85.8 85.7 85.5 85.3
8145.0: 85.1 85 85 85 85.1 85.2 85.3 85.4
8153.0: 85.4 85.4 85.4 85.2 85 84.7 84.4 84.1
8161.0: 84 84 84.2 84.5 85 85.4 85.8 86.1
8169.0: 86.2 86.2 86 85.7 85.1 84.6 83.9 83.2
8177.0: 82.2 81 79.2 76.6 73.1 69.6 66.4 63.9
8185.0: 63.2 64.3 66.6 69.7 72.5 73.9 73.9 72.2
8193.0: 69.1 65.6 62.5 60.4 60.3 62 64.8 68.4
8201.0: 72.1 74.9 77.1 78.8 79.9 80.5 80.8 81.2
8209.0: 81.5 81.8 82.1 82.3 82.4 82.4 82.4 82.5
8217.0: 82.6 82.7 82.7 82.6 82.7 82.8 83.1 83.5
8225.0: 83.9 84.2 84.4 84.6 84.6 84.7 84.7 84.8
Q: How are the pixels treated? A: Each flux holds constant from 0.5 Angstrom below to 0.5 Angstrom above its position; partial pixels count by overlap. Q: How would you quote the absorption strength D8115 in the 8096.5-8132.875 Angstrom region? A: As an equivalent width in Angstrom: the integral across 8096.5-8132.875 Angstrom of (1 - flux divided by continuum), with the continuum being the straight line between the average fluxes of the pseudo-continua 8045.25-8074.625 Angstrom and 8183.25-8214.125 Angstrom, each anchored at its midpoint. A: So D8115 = -3.11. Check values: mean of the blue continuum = 80.1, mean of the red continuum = 72.4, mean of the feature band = 83.6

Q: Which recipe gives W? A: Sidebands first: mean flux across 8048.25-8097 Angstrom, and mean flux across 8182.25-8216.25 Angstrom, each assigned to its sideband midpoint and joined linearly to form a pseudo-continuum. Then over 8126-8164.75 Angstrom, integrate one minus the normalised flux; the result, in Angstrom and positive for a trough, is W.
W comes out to -4.5 Angstrom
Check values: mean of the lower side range 81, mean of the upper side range 72.9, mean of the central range 85.1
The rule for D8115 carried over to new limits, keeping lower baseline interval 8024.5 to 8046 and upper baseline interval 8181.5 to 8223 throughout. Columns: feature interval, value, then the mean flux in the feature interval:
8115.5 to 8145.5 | -3.65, 84.9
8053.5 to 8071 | -0.95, 81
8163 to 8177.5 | -1.93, 85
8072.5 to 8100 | -1.90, 81.7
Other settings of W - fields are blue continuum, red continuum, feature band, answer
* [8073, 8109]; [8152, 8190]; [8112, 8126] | -0.4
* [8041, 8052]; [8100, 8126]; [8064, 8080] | -0.2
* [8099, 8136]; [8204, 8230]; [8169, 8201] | 3.9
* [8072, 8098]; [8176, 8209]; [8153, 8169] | -2.2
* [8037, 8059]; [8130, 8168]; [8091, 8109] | -0.1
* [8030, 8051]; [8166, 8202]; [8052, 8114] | -4.3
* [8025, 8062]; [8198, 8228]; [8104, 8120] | -0.9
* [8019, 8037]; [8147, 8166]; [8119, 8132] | -0.3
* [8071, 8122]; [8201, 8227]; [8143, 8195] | 1.1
